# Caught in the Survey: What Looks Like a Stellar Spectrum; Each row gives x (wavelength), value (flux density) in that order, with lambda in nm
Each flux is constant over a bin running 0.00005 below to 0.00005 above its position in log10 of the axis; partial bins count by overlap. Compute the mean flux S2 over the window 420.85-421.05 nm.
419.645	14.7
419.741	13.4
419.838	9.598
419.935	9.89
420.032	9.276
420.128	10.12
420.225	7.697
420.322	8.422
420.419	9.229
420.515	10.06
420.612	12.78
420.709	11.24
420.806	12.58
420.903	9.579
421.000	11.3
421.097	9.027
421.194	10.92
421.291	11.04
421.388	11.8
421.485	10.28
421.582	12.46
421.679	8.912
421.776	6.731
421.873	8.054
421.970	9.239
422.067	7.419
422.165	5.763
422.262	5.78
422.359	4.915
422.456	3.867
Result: 10.5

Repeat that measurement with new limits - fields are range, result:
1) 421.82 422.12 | 8.18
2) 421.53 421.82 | 9.43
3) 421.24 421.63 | 11.4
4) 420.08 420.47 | 8.89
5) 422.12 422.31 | 5.78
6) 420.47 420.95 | 11.2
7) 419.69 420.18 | 10.5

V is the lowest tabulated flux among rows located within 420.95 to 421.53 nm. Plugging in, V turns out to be 9.027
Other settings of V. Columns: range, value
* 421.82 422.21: 5.763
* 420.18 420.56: 7.697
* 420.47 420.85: 10.06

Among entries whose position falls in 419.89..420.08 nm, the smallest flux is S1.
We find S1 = 9.276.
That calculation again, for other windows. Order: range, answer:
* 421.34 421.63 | 10.28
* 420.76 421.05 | 9.579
